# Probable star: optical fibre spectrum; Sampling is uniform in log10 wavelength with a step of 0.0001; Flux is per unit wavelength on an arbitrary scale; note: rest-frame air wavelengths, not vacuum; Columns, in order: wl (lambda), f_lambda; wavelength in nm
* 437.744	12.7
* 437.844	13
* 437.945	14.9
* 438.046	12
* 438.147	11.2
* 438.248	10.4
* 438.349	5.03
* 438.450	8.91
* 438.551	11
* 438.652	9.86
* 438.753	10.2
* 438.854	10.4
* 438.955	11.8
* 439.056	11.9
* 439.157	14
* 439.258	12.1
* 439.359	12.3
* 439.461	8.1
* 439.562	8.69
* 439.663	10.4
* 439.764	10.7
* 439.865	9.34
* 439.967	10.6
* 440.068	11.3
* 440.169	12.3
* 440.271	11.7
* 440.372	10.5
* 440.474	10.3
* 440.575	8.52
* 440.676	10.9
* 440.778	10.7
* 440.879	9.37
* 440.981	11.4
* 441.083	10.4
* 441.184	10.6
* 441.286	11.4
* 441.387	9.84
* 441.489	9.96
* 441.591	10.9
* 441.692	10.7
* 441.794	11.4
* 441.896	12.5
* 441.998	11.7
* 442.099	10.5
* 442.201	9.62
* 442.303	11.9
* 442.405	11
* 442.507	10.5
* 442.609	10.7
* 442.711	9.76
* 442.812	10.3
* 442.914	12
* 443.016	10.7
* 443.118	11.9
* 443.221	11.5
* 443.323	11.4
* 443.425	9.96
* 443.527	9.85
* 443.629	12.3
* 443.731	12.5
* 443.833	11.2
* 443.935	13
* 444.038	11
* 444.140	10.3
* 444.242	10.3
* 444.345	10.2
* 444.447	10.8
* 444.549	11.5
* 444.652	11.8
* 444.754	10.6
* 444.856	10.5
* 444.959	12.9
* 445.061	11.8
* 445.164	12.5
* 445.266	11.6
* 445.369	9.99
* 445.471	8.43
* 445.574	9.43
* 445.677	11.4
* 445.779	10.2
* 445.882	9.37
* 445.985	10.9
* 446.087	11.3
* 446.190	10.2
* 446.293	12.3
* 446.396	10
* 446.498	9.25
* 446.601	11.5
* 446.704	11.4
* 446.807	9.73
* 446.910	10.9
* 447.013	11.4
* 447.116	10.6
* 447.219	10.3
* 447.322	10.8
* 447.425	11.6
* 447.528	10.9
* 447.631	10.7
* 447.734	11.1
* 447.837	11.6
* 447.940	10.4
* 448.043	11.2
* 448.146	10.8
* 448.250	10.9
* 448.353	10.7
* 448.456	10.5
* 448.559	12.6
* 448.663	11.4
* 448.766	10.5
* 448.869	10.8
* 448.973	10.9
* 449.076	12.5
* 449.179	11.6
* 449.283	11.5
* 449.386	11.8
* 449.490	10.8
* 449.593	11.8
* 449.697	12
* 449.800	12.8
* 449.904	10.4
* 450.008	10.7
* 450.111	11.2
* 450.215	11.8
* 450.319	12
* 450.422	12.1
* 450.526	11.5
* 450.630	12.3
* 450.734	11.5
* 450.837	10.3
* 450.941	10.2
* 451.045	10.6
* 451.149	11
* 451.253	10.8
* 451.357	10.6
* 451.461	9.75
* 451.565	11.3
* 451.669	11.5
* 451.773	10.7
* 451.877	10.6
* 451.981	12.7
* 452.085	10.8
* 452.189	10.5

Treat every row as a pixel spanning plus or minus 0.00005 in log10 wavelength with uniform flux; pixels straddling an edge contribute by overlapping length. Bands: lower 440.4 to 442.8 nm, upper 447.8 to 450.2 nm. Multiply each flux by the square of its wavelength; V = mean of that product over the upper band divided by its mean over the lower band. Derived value 1.10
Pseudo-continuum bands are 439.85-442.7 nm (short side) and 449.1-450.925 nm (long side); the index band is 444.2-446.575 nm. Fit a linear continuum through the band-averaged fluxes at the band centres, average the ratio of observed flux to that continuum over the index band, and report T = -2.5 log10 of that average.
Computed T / 0.03 mag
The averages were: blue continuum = 10.7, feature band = 10.8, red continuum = 11.5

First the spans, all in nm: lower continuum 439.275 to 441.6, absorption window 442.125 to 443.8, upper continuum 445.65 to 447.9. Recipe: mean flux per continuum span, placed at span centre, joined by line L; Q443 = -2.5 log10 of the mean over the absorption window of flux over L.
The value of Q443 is -0.04 mag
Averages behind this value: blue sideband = 10.5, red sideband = 10.8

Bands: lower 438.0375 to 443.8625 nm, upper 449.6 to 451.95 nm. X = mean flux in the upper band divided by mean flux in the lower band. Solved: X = 1.04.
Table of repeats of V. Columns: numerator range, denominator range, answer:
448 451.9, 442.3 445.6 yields 1.04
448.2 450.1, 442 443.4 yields 1.07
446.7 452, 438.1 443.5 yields 1.09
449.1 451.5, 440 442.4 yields 1.09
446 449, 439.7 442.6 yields 1.05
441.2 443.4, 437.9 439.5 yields 1.02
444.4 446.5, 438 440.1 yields 1.06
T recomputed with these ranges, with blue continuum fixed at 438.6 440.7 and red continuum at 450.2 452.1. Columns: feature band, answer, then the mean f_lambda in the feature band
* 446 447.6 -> 0.02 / 10.8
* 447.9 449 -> 0.01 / 11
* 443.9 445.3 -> -0.04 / 11.3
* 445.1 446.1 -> 0.05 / 10.5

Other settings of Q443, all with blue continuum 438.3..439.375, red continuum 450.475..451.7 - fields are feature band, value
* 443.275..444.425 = -0.03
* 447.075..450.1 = -0.03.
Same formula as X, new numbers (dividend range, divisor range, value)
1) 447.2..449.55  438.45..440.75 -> 1.04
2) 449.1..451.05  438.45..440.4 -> 1.05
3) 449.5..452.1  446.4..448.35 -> 1.04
